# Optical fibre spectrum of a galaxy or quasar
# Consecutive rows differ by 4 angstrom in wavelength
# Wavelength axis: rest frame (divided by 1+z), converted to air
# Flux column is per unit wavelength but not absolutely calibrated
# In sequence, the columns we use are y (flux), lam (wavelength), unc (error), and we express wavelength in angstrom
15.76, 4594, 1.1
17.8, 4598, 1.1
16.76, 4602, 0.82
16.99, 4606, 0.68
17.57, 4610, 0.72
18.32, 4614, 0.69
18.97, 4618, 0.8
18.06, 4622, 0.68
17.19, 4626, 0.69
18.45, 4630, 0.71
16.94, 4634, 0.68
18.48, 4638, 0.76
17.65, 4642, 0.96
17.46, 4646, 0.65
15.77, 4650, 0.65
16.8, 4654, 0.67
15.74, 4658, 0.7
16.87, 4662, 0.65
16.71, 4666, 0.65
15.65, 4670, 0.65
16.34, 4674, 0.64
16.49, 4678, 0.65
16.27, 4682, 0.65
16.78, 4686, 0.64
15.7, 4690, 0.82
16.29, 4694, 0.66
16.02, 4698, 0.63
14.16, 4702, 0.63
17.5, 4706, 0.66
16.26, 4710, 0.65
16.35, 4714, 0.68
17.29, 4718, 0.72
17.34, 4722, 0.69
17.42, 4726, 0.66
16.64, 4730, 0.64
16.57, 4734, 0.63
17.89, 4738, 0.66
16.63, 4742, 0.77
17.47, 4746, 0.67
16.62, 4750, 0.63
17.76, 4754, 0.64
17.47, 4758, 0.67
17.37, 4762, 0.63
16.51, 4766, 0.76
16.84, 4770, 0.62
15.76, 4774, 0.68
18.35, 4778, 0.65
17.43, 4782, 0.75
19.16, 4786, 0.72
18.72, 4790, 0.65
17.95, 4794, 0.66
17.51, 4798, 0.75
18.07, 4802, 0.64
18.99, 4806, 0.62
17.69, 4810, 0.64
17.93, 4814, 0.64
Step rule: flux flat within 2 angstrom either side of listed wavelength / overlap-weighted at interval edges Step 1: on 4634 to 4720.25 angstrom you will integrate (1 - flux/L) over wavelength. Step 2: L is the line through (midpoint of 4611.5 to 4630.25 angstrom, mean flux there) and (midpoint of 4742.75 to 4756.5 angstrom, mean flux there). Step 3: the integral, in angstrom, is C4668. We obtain 6.0 angstrom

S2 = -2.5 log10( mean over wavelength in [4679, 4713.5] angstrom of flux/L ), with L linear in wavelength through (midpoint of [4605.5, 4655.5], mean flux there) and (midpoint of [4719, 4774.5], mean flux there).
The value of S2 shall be 0.08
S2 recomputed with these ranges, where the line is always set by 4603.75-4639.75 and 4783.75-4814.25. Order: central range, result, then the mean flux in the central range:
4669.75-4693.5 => 0.11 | 16.3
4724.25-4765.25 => 0.06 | 17.2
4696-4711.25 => 0.13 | 16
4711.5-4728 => 0.06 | 17.1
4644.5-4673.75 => 0.10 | 16.4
